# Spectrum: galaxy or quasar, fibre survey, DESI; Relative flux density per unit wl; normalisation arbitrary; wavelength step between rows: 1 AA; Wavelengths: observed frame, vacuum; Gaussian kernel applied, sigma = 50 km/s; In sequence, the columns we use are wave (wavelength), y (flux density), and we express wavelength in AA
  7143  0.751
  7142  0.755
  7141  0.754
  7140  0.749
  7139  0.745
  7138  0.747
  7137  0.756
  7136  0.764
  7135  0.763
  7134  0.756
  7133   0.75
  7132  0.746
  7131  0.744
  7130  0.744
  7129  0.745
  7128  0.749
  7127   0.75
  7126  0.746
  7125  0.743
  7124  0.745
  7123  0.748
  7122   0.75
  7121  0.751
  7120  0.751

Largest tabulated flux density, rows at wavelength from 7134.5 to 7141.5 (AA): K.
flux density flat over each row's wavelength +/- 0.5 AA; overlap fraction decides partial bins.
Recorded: 0.764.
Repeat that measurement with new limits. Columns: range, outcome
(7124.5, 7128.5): 0.75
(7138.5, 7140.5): 0.749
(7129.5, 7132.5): 0.746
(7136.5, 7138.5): 0.756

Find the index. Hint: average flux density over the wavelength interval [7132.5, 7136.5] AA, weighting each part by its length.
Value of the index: 0.758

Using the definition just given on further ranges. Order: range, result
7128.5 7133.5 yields 0.746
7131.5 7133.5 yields 0.748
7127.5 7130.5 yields 0.746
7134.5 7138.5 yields 0.757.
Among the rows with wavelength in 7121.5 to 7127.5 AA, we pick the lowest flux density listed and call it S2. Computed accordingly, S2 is 0.743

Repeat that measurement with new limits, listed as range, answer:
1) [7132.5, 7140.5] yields 0.745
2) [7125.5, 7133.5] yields 0.744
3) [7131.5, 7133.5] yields 0.746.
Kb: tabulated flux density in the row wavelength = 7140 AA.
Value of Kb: 0.749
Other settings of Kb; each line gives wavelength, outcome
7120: 0.751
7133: 0.75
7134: 0.756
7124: 0.745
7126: 0.746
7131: 0.744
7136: 0.764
